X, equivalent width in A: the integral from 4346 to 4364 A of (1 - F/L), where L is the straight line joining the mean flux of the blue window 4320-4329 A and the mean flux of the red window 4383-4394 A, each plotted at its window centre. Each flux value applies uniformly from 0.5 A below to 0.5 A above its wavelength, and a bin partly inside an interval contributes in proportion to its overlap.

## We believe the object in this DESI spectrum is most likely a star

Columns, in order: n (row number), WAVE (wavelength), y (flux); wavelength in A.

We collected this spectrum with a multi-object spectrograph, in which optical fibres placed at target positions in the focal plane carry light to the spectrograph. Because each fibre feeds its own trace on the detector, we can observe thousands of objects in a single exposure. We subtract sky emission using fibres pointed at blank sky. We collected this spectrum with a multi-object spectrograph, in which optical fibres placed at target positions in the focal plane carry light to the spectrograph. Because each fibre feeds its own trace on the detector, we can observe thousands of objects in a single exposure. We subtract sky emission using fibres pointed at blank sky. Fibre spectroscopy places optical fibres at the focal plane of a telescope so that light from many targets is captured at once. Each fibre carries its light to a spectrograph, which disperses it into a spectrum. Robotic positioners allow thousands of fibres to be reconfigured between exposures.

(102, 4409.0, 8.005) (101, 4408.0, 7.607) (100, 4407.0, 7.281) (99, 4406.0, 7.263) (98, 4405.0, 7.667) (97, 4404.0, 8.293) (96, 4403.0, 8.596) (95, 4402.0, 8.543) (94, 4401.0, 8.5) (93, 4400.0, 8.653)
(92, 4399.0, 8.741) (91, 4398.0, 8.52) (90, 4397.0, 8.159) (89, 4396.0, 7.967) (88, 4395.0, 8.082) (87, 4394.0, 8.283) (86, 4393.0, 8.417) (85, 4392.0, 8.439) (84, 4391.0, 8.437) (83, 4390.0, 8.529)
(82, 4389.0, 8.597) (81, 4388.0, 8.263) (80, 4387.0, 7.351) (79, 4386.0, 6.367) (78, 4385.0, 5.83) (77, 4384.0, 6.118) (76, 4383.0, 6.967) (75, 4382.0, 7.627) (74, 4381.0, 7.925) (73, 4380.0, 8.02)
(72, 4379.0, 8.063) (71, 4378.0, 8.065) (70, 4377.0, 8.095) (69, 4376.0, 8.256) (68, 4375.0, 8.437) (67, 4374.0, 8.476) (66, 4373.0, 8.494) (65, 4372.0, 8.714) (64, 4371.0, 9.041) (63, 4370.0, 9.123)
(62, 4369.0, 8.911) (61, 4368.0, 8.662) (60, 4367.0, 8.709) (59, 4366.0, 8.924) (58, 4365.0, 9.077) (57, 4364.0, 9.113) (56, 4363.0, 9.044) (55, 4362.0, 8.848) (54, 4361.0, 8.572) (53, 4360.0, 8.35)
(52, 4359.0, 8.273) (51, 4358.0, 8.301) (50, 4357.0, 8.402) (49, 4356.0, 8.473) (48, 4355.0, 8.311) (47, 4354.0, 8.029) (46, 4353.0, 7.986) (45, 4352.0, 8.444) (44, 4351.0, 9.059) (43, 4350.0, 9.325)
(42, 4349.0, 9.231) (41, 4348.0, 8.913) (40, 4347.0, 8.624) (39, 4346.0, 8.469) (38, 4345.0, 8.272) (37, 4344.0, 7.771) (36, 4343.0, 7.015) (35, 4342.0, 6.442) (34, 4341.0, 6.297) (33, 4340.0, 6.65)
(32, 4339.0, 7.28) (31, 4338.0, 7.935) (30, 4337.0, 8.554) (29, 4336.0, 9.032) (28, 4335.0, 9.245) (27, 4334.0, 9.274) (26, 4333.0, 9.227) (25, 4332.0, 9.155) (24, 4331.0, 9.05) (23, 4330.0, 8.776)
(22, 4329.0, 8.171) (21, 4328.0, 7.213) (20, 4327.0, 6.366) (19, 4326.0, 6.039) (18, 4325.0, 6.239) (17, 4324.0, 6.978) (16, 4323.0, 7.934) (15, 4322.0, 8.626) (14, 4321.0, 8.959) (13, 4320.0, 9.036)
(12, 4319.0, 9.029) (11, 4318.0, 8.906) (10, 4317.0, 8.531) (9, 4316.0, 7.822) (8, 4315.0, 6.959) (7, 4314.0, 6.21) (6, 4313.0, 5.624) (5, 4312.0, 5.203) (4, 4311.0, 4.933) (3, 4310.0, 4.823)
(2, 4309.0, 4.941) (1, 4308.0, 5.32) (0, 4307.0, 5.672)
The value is -2.6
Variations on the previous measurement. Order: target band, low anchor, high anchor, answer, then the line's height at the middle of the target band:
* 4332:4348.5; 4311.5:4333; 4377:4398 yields -0.8 A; 7.72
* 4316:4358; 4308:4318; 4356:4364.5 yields -4.5 A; 7.43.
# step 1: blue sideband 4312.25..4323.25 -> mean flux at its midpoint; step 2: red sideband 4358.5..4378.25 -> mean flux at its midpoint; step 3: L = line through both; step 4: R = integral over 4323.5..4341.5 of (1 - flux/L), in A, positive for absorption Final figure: 0.6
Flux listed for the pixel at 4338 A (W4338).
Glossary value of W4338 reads 7.935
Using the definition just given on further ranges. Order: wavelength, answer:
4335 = 9.245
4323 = 7.934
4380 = 8.02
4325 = 6.239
